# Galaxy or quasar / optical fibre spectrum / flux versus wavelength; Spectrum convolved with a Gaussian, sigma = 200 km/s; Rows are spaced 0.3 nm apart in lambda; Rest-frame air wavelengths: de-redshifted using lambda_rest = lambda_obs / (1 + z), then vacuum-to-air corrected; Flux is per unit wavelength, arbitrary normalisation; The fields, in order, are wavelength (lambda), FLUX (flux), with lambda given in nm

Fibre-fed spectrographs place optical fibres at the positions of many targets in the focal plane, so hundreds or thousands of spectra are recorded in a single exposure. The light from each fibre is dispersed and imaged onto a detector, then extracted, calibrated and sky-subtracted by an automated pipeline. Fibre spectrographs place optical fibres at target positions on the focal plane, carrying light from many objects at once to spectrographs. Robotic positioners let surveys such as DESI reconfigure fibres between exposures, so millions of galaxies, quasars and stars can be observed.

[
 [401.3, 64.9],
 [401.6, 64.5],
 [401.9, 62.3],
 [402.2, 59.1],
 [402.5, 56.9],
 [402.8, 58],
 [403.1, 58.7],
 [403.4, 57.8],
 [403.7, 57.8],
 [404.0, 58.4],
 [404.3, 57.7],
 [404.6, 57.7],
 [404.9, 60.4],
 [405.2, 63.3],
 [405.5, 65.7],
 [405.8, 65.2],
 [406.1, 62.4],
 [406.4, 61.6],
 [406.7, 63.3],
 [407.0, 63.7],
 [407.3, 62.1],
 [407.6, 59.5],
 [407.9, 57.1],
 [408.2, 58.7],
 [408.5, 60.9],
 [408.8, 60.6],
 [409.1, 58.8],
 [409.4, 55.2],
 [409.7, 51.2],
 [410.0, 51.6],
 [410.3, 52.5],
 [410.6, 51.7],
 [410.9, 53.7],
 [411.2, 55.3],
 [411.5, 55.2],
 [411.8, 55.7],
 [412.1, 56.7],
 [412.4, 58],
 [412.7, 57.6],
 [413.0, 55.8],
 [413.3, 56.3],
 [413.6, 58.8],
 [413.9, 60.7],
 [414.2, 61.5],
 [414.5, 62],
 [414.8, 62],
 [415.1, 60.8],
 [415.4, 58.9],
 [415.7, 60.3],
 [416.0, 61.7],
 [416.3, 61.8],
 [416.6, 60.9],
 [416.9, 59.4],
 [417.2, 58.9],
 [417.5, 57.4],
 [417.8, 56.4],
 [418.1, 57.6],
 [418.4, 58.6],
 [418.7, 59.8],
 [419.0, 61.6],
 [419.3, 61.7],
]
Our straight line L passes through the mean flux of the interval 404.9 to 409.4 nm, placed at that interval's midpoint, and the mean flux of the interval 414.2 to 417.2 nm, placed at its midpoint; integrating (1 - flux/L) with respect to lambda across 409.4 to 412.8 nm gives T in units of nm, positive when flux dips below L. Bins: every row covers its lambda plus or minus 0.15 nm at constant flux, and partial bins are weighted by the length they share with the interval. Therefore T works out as 0.370 nm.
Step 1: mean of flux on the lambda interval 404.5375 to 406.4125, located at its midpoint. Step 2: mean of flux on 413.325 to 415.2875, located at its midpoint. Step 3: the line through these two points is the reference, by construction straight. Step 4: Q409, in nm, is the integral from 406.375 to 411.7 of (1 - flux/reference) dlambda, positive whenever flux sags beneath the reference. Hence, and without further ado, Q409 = 0.39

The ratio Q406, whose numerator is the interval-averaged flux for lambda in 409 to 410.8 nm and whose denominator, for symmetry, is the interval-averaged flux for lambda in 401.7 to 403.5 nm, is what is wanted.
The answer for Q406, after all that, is 0.90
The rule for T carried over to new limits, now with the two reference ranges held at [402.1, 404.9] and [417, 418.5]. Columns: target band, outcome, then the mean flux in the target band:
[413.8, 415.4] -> -0.09 nm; 61.2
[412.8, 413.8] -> 0.01 nm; 57.2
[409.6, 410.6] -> 0.11 nm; 51.8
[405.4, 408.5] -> -0.20 nm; 61.8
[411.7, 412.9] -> 0.02 nm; 57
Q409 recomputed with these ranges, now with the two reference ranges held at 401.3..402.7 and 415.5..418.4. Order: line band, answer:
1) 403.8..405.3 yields 0.04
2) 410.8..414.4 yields 0.16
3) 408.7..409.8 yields 0.07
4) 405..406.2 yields -0.07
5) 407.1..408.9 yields 0.01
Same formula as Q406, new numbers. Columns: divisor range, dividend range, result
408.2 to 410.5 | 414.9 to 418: 1.07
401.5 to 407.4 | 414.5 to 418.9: 0.98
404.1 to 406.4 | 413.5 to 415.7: 0.98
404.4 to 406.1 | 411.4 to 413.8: 0.91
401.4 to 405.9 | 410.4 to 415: 0.95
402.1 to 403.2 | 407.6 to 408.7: 1.02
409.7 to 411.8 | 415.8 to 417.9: 1.12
